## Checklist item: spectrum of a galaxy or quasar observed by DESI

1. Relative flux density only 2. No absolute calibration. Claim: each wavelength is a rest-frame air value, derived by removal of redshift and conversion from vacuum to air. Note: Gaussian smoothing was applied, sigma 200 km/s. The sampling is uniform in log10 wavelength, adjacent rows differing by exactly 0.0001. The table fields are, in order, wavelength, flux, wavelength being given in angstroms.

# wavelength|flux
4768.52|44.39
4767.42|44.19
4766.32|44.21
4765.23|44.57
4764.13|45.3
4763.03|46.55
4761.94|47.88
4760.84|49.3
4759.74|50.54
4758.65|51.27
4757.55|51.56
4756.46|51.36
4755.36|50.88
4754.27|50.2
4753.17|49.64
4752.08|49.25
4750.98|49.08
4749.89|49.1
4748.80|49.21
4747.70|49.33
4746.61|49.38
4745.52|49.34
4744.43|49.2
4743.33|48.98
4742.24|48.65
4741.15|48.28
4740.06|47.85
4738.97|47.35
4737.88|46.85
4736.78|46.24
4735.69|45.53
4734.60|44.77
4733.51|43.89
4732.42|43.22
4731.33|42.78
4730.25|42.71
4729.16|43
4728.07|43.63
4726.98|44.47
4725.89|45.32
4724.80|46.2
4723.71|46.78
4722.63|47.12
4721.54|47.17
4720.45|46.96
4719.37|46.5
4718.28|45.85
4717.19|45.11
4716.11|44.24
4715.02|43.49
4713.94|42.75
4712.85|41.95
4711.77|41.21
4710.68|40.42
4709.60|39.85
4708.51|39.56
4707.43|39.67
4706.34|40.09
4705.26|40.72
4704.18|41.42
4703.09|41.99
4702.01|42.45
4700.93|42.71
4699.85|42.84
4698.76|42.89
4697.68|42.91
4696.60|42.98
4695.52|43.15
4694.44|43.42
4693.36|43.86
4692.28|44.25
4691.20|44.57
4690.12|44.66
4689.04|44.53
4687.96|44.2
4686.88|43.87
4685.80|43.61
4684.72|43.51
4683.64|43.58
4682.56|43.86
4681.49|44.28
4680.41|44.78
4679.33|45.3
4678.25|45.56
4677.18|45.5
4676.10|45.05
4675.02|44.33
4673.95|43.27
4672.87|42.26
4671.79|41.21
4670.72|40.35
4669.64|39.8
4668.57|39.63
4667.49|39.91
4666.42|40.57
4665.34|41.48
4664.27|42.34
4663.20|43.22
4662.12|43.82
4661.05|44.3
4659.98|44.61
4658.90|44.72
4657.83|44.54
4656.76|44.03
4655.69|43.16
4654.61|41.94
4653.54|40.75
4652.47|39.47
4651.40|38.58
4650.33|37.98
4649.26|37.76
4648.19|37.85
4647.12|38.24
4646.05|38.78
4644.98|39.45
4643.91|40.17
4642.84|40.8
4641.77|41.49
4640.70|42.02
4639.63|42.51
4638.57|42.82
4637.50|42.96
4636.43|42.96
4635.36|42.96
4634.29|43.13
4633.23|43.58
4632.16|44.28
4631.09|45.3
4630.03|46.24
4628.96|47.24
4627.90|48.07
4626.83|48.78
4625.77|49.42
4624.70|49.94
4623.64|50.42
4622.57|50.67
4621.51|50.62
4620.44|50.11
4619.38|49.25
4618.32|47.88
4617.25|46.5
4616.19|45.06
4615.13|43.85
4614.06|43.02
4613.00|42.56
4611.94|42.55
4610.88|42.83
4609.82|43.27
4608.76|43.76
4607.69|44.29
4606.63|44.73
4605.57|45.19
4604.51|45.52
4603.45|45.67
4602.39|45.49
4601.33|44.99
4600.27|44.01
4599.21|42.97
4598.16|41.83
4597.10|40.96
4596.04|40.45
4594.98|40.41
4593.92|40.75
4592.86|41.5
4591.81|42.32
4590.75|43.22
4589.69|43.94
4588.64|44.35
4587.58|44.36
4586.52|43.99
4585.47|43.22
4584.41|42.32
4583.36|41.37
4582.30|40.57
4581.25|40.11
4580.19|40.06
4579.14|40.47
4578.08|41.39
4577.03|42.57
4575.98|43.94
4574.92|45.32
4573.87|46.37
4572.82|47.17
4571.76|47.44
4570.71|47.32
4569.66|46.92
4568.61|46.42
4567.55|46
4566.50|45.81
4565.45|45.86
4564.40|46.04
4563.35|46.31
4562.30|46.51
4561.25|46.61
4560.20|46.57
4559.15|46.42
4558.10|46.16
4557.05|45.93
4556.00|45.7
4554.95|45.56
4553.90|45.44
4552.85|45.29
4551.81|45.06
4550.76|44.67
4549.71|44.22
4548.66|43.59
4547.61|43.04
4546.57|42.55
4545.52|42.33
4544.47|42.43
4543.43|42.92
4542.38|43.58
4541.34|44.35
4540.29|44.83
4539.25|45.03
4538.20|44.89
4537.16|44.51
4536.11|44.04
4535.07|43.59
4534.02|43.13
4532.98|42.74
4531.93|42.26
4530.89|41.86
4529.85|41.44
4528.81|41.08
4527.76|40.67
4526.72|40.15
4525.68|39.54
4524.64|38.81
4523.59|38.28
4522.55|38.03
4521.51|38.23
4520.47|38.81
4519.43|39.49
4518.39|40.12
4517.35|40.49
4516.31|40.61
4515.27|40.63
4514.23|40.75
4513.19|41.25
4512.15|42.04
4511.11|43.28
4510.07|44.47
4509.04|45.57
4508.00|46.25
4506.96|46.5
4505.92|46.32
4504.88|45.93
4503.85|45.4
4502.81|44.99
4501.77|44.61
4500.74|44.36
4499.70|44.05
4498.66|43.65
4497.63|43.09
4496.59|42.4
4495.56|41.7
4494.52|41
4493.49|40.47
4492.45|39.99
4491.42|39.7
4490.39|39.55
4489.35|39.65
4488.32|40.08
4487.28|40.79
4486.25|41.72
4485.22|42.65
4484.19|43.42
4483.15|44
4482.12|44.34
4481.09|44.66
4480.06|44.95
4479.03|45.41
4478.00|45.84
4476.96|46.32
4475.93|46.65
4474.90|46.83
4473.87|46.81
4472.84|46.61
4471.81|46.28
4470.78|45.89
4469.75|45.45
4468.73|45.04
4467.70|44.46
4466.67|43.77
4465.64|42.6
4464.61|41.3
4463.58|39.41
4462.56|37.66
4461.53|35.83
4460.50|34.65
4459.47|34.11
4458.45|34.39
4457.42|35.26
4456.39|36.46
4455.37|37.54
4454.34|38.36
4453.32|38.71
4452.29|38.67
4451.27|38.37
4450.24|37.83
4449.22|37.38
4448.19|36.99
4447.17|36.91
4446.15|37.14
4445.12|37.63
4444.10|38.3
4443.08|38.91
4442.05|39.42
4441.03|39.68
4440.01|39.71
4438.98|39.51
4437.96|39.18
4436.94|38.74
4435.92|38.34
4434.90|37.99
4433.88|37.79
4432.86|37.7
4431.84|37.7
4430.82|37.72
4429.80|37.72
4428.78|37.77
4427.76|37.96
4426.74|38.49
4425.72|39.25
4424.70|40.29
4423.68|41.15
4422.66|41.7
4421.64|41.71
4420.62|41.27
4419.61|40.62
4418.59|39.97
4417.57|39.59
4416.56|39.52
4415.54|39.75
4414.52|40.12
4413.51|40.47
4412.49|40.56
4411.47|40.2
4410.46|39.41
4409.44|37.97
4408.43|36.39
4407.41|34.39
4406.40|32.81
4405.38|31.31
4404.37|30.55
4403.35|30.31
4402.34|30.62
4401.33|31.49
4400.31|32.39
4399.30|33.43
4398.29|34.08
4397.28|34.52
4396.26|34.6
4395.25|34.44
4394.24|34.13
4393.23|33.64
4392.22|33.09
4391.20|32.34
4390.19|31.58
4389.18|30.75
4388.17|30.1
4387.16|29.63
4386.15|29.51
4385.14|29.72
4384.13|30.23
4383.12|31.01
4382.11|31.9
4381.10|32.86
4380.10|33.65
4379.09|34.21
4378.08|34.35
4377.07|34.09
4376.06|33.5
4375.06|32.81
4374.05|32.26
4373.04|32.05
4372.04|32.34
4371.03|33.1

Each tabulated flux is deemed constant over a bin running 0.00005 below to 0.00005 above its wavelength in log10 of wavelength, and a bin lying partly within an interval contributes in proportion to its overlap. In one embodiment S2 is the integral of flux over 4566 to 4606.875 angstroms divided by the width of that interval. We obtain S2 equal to 43.6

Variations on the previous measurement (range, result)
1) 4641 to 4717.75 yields 42.3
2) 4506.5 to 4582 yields 43.4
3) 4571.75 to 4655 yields 43.5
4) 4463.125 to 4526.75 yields 42.8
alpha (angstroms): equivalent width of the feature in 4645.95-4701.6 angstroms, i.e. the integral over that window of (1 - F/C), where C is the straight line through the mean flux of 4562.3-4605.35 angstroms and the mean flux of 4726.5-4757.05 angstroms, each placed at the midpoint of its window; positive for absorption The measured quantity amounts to 3.9 angstroms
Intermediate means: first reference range 43.8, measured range 42.6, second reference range 47.3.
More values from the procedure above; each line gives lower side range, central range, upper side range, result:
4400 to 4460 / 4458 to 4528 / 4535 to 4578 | -1.57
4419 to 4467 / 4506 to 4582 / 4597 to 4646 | -2.51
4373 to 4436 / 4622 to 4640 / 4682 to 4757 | -1.56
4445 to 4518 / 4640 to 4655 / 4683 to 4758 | 1.51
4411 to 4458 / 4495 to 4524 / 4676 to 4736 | -1.74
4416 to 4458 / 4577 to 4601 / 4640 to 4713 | -0.69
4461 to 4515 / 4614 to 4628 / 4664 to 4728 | -1.61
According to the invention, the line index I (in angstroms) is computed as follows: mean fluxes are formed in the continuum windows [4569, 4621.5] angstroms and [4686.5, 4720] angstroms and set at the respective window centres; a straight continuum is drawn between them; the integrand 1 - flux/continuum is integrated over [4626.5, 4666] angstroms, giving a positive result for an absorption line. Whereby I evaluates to 0.9 angstroms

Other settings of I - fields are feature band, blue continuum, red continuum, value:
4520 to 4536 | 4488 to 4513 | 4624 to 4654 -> 0.9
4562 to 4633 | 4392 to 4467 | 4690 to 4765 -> -4.7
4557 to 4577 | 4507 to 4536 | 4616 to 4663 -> -1.8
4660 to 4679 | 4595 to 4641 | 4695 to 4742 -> 0.8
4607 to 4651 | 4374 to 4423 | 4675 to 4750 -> -2.4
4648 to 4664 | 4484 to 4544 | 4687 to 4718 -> 0.2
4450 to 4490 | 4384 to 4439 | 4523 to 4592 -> -2.4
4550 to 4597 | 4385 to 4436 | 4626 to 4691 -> -4.4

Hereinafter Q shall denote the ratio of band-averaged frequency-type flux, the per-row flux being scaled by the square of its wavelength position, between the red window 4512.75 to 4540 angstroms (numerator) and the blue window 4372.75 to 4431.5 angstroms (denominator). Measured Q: 1.24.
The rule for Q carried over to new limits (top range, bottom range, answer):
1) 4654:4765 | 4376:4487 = 1.33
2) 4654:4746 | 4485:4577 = 1.09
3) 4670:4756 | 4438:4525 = 1.20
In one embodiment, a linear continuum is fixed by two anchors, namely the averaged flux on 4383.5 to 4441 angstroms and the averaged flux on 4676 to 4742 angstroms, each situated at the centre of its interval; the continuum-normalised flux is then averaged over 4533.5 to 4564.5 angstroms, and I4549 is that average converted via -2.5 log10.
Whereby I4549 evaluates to -0.13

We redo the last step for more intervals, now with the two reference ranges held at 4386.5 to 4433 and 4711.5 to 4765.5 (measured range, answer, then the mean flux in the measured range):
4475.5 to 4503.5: -0.11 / 43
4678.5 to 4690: 0.02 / 44.2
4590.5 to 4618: -0.02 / 43.4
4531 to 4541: -0.09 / 43.8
